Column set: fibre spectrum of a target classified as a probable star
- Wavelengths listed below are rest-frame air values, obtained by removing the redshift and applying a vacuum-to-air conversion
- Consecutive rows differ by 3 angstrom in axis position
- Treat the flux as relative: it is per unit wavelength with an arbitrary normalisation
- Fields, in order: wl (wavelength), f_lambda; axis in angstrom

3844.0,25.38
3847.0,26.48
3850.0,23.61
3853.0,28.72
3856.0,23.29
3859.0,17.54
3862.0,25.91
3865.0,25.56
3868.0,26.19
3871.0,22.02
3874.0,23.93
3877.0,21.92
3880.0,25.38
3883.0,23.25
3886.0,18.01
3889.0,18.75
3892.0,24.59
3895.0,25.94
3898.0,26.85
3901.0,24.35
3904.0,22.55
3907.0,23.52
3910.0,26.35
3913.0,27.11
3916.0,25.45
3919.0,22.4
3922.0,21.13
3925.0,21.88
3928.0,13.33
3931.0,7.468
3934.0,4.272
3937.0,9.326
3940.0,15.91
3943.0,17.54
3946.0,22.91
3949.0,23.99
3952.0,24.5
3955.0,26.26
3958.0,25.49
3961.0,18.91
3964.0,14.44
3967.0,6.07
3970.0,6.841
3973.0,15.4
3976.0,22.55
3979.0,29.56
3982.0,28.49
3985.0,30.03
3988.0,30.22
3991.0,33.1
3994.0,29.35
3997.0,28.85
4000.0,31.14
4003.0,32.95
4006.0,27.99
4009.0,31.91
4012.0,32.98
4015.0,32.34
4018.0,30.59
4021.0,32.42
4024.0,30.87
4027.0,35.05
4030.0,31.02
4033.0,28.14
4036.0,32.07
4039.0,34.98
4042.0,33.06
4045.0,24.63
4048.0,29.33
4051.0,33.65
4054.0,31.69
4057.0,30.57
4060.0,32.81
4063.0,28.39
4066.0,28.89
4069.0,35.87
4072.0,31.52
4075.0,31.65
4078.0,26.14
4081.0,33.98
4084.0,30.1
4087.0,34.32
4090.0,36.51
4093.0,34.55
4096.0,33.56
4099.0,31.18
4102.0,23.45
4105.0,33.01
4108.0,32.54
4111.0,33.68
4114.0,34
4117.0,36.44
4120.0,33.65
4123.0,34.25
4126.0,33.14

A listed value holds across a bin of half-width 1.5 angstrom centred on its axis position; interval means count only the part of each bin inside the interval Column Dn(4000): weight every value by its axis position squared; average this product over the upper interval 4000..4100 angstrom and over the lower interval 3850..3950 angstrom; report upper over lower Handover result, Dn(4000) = 1.6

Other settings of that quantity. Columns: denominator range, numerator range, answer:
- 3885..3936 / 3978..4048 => 1.57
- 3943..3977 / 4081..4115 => 1.86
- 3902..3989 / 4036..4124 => 1.70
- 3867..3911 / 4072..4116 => 1.51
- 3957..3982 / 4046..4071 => 1.82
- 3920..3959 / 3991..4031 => 1.81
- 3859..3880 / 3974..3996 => 1.28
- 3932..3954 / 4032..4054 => 1.92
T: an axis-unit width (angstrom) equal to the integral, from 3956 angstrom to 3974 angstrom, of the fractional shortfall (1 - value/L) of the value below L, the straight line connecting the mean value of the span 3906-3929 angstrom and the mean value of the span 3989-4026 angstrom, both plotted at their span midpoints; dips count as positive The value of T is 8.1 angstrom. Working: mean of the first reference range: 22.8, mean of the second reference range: 31.2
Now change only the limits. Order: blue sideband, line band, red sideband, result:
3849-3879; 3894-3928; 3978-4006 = 3.10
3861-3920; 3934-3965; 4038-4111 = 8.45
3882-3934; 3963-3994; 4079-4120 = 4.39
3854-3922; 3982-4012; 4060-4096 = -2.24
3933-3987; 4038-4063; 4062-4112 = -2.63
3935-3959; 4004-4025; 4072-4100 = -4.15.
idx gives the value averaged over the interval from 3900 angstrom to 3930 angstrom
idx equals 22.5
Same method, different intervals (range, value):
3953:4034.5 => 26.8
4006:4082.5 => 31.3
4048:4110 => 31.7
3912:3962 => 19.2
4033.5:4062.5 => 31.2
